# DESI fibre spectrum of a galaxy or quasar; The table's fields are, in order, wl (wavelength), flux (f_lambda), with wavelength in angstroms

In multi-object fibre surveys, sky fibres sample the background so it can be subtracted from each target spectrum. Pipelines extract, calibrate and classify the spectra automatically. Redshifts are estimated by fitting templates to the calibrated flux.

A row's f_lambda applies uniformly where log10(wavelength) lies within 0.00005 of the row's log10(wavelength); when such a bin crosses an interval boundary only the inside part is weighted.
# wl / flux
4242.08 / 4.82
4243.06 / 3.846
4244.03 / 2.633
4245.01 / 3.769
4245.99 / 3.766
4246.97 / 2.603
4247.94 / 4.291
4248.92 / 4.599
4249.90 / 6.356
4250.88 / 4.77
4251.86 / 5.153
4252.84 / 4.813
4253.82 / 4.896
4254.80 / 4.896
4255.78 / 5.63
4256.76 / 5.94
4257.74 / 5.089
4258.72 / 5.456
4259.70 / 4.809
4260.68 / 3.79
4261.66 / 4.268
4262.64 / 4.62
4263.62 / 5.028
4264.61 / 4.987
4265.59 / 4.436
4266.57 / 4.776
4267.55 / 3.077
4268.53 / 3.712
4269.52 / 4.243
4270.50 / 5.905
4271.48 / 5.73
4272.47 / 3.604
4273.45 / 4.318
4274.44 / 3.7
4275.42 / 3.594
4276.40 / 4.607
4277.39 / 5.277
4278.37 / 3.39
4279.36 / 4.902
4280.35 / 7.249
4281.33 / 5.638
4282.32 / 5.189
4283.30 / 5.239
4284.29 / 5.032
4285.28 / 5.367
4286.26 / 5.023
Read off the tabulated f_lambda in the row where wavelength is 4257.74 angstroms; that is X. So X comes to 5.089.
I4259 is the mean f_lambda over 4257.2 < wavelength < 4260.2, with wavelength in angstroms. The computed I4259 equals 5.13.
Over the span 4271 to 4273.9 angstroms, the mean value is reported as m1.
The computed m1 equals 4.55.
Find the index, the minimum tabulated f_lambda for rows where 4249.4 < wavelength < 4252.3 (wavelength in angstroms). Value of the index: 4.77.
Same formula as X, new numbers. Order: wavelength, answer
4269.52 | 4.243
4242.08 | 4.82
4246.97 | 2.603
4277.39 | 5.277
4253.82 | 4.896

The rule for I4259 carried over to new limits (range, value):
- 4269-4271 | 5.06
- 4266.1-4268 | 3.94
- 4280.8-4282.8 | 5.46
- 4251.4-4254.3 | 4.95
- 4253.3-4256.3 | 5.14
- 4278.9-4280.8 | 6.05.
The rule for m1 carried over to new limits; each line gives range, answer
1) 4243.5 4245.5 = 3.22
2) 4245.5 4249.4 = 3.82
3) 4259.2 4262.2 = 4.3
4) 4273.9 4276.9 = 3.97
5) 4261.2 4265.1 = 4.72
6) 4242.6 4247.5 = 3.34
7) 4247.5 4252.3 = 5.03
